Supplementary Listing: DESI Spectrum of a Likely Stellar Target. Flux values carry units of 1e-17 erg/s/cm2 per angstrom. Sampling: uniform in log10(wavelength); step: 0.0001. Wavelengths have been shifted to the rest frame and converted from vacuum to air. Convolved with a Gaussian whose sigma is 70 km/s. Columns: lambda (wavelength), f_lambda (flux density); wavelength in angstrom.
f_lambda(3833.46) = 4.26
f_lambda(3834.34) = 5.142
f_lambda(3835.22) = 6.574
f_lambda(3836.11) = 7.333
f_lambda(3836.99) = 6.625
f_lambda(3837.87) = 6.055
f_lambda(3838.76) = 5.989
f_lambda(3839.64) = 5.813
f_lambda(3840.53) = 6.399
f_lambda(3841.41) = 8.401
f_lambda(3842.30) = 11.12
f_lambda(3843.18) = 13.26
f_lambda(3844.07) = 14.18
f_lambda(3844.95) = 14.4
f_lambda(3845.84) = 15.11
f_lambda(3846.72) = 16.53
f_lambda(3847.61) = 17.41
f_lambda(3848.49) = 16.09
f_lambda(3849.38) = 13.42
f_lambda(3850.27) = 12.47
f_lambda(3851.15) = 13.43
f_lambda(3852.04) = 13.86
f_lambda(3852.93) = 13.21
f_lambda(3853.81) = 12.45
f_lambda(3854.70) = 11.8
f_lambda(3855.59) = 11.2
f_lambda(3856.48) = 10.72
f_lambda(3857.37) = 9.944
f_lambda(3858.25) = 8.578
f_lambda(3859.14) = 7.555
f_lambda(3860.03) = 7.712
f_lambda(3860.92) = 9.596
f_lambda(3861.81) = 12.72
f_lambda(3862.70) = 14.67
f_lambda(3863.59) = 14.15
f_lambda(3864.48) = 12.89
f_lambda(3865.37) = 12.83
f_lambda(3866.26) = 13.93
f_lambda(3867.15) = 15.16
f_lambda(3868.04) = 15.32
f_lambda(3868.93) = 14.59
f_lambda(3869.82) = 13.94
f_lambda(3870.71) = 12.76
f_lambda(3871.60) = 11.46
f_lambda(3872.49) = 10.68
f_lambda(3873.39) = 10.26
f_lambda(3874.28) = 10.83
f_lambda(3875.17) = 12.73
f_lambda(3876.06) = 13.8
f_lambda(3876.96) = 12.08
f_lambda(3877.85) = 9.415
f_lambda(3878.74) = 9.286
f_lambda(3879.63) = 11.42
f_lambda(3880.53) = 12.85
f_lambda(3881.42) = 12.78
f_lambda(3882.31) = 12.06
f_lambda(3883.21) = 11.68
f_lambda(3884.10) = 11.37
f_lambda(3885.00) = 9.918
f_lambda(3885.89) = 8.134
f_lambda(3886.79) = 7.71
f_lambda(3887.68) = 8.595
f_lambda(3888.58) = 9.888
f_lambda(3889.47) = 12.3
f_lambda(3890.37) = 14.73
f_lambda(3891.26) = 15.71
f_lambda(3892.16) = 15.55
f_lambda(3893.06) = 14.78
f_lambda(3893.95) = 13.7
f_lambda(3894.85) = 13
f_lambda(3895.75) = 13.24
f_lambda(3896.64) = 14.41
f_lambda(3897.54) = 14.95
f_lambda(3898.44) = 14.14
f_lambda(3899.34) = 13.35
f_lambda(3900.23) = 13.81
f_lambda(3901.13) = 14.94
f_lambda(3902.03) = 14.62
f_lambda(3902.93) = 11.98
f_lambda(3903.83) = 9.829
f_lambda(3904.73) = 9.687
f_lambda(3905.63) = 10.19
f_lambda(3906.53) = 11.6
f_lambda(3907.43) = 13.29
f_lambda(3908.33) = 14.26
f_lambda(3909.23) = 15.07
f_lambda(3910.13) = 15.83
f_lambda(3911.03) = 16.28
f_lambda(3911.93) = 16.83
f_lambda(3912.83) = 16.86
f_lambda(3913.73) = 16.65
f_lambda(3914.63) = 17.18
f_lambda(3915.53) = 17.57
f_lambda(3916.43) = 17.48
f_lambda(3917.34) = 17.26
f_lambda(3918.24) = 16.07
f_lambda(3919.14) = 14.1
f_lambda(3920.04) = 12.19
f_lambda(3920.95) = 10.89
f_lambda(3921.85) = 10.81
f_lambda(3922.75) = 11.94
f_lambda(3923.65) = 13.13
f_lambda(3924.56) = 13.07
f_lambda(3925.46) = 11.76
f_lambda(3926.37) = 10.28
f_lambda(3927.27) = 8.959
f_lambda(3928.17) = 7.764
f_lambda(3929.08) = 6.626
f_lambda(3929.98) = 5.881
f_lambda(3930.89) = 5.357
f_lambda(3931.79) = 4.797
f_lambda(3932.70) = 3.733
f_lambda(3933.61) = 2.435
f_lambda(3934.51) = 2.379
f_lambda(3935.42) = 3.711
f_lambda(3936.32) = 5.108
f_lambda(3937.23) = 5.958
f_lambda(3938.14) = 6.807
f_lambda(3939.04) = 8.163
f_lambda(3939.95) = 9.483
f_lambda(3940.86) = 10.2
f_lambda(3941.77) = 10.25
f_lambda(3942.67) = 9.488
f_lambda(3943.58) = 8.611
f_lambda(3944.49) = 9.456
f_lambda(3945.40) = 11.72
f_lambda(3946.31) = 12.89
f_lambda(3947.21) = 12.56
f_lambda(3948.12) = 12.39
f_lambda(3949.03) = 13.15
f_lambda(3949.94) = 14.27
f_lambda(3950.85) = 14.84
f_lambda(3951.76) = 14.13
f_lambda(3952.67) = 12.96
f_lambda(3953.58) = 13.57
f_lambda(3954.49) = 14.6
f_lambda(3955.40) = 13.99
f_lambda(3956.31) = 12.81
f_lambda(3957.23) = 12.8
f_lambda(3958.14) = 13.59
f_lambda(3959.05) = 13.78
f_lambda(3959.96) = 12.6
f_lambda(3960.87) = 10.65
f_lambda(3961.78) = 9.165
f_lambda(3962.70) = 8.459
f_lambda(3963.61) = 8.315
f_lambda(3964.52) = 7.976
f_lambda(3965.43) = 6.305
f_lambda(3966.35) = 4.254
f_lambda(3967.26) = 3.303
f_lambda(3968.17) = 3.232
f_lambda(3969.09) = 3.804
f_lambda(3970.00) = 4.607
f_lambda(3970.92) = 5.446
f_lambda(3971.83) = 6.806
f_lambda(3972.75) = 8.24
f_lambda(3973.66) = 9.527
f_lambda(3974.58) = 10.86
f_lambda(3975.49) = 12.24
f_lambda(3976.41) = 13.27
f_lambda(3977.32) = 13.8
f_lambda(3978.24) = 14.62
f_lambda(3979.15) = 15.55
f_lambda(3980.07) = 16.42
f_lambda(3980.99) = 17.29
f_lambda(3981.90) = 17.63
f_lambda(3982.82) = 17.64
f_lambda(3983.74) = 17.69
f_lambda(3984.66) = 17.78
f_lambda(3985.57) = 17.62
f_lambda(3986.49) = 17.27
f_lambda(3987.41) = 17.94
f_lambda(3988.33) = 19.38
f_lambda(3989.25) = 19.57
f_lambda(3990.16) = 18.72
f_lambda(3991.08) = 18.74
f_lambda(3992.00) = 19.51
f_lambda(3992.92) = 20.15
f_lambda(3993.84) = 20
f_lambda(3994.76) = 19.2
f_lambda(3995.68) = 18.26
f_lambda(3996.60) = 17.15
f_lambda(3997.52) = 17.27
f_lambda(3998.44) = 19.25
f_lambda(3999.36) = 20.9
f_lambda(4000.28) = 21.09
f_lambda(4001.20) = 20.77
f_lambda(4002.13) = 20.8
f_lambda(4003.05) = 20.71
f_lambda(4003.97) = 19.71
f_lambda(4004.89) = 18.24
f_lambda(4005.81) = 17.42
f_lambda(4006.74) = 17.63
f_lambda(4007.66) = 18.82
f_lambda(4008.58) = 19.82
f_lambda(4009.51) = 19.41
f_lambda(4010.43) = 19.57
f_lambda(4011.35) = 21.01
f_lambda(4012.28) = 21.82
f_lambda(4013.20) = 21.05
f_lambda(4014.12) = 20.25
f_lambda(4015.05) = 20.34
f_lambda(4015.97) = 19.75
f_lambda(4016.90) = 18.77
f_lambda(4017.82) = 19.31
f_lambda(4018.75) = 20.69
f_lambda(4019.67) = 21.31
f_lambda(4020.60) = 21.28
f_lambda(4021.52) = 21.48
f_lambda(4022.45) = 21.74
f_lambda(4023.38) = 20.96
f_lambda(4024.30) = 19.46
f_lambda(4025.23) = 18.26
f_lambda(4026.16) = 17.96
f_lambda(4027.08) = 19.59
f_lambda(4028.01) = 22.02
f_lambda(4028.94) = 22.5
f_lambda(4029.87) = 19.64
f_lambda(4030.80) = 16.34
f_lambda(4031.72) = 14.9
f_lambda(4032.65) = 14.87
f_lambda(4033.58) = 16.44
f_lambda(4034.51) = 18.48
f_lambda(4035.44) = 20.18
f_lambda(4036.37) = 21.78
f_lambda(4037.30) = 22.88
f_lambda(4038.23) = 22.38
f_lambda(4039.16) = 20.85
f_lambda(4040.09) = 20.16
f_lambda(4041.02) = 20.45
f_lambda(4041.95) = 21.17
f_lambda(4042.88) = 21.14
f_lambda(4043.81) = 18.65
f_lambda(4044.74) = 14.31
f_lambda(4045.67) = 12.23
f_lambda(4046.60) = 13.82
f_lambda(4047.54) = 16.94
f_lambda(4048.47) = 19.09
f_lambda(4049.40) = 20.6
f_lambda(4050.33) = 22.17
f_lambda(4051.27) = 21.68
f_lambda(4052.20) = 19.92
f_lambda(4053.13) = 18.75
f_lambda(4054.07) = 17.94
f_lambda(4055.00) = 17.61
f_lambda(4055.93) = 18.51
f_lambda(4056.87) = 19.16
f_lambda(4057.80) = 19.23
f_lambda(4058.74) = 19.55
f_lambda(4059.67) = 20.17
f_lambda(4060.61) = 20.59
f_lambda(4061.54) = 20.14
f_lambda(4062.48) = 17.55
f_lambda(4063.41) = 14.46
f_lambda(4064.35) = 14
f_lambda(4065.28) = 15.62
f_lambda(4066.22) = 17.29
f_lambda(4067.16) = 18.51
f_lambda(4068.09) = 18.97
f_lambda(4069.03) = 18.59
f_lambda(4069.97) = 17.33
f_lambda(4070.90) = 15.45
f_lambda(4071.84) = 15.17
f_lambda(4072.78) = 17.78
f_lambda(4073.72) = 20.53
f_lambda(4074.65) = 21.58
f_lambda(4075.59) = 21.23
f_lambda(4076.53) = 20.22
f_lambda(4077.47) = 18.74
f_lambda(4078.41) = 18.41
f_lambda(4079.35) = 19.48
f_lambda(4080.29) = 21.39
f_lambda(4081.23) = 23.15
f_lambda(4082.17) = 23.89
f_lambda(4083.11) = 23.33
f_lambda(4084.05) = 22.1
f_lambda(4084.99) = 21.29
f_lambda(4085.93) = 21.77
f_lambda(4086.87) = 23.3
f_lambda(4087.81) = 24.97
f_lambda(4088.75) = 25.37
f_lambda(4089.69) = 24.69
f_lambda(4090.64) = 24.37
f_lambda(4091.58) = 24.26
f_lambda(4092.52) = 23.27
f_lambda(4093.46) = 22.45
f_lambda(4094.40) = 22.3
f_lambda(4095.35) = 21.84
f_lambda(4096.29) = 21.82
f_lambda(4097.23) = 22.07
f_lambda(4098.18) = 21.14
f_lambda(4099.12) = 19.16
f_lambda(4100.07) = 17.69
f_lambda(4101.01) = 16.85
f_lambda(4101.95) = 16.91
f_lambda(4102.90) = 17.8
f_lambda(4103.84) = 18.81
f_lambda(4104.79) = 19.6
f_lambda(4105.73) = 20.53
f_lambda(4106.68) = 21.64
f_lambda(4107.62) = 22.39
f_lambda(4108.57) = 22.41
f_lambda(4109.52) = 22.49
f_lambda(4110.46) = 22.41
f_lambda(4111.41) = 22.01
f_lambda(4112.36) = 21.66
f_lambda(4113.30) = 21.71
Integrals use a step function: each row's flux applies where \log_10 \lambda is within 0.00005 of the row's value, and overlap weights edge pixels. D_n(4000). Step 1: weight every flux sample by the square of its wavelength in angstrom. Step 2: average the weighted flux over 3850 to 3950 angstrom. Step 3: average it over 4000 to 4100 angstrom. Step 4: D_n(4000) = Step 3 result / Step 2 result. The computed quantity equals 1.84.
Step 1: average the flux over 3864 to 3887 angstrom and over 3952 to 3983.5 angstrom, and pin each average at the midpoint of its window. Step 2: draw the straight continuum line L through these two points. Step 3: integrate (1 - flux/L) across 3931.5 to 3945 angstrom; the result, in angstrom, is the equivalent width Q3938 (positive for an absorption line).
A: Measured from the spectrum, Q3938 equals 5.4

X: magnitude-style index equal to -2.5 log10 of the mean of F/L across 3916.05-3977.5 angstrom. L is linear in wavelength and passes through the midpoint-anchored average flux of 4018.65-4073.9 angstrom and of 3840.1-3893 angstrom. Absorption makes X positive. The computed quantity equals 0.46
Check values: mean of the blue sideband 12.2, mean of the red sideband 18.8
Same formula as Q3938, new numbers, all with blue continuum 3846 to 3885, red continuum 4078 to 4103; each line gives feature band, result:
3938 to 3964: 7.00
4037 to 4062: 0.97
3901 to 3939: 8.76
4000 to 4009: -0.66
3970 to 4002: 2.15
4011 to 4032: -1.35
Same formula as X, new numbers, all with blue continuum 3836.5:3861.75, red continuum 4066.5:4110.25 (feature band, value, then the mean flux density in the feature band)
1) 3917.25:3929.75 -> 0.224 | 11.5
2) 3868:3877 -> -0.030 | 12.5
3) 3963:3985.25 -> 0.456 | 10.7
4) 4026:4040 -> -0.049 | 19.4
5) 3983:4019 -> -0.118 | 19.3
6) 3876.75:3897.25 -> 0.068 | 12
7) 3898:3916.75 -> -0.060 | 14.3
